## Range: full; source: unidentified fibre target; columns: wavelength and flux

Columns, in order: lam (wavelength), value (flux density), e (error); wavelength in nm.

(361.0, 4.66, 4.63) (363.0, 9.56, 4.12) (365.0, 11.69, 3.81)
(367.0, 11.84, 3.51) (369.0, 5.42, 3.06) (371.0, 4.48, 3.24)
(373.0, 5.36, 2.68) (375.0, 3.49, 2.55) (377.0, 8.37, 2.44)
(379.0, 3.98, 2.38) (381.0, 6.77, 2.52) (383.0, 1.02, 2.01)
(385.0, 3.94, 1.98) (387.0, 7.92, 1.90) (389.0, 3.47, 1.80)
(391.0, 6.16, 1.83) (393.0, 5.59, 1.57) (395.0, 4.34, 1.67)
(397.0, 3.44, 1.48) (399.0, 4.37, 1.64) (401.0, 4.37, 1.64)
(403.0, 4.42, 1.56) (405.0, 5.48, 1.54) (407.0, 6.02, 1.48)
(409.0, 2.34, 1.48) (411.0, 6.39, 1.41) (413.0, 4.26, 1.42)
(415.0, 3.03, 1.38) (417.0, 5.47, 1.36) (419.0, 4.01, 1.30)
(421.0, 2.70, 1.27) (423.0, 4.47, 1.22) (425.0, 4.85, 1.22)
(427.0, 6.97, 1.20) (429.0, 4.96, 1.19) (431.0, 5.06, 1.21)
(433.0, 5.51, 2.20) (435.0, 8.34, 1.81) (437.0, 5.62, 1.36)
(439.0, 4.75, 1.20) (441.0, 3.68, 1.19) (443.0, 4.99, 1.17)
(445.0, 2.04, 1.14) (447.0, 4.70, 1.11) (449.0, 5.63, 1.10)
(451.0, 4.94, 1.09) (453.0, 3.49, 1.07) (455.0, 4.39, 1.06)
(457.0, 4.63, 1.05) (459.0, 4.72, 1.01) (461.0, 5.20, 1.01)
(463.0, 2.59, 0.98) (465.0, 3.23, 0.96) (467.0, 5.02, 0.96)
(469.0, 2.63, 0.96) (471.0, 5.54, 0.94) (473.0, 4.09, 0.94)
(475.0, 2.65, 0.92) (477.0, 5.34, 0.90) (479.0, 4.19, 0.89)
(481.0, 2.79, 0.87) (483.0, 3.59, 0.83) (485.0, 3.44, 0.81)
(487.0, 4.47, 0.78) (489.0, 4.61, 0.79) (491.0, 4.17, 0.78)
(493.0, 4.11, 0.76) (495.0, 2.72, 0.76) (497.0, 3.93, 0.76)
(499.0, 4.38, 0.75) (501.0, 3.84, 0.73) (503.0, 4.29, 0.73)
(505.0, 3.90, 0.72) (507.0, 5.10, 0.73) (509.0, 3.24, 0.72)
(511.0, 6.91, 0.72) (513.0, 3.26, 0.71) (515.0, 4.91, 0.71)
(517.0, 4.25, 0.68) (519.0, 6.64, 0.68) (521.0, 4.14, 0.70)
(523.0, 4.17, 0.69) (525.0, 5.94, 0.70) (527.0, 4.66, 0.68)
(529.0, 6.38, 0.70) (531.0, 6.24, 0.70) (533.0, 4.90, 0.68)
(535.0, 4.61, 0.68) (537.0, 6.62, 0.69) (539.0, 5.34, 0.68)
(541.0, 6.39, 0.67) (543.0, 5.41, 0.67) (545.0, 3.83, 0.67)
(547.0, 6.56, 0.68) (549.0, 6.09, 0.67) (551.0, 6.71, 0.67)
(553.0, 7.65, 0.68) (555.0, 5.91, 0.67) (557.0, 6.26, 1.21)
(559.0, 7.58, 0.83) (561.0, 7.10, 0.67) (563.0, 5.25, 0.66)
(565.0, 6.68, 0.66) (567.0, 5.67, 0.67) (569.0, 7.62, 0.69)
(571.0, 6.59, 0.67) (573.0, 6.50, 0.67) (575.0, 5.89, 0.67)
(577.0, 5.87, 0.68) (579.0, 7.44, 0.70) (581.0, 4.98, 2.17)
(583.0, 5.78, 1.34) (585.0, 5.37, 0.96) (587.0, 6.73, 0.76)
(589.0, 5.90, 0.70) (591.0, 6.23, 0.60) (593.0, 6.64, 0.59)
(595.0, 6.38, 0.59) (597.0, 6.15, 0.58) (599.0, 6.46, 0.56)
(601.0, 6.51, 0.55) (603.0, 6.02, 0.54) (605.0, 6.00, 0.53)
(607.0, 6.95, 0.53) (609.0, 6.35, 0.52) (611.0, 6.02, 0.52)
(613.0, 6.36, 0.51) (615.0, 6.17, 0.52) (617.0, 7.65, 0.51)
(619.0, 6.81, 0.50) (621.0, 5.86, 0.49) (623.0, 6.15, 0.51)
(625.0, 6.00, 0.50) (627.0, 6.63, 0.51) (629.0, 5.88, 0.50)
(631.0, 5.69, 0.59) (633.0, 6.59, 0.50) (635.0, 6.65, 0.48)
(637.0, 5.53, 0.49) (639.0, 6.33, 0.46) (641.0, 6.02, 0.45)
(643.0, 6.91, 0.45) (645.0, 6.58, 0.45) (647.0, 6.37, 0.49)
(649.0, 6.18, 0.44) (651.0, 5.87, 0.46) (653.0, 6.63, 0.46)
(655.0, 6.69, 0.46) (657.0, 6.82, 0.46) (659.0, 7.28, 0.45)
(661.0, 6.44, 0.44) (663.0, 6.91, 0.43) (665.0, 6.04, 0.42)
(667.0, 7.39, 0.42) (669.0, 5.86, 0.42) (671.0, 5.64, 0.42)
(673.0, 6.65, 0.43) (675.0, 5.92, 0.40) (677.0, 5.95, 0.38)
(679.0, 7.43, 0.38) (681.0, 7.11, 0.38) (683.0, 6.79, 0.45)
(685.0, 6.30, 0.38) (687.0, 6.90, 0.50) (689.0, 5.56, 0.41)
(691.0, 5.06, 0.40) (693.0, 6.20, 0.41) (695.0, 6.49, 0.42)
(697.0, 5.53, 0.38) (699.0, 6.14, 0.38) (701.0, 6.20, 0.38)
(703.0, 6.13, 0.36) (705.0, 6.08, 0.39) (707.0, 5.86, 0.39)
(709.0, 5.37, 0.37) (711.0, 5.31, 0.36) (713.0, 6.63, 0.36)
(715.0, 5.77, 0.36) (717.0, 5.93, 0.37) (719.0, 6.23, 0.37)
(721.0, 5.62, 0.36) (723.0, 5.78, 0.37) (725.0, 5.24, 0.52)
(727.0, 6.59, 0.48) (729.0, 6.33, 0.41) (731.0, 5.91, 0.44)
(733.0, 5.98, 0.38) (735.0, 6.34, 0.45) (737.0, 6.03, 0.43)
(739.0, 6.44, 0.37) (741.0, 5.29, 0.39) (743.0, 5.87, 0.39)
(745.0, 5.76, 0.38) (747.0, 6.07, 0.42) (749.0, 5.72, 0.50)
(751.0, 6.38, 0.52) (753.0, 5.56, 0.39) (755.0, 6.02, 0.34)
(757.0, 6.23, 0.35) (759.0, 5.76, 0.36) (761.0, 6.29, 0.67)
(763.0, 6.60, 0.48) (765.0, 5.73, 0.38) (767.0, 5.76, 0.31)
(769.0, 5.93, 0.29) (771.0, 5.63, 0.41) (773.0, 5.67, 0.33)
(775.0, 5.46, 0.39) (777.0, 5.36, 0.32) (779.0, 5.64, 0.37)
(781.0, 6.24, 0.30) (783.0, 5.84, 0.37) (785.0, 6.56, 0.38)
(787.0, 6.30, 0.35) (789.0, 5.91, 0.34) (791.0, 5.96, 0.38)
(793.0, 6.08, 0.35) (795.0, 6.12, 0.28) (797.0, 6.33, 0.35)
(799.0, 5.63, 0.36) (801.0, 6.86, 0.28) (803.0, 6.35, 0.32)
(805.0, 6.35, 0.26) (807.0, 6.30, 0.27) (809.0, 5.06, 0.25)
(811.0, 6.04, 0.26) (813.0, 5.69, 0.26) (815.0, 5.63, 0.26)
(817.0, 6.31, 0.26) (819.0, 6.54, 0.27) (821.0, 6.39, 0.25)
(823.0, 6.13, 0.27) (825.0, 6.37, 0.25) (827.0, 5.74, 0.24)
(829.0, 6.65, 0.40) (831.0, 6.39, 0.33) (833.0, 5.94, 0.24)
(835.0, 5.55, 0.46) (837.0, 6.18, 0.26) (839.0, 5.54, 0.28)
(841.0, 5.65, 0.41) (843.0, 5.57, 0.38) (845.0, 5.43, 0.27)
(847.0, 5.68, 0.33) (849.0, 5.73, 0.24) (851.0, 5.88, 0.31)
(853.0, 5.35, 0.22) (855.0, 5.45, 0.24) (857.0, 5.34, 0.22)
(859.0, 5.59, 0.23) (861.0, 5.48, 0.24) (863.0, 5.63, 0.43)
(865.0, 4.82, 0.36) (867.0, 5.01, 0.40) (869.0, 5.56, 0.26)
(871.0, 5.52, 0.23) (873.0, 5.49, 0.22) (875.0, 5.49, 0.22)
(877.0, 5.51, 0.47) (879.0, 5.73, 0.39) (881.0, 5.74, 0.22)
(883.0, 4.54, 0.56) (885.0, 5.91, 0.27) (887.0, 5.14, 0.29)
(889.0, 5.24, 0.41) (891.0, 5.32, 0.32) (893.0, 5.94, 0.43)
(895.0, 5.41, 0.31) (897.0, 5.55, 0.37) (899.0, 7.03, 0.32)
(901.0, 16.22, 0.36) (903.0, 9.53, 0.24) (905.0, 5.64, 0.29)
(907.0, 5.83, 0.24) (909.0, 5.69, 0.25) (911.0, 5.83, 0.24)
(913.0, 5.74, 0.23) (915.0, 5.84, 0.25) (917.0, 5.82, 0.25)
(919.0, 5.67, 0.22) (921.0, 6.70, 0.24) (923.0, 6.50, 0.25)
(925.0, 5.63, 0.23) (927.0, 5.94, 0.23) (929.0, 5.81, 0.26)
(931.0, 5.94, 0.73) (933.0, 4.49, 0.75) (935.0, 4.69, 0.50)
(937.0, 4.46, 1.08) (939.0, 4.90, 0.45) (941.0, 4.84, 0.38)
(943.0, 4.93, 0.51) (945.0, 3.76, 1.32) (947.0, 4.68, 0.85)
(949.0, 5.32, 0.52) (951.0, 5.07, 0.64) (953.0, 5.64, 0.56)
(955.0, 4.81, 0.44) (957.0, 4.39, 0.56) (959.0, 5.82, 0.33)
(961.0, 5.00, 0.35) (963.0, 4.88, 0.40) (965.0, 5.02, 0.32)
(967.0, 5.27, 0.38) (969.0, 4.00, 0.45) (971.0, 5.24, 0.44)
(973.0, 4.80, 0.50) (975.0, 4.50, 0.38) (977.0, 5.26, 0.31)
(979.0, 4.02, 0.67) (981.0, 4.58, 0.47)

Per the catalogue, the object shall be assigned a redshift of 0.372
